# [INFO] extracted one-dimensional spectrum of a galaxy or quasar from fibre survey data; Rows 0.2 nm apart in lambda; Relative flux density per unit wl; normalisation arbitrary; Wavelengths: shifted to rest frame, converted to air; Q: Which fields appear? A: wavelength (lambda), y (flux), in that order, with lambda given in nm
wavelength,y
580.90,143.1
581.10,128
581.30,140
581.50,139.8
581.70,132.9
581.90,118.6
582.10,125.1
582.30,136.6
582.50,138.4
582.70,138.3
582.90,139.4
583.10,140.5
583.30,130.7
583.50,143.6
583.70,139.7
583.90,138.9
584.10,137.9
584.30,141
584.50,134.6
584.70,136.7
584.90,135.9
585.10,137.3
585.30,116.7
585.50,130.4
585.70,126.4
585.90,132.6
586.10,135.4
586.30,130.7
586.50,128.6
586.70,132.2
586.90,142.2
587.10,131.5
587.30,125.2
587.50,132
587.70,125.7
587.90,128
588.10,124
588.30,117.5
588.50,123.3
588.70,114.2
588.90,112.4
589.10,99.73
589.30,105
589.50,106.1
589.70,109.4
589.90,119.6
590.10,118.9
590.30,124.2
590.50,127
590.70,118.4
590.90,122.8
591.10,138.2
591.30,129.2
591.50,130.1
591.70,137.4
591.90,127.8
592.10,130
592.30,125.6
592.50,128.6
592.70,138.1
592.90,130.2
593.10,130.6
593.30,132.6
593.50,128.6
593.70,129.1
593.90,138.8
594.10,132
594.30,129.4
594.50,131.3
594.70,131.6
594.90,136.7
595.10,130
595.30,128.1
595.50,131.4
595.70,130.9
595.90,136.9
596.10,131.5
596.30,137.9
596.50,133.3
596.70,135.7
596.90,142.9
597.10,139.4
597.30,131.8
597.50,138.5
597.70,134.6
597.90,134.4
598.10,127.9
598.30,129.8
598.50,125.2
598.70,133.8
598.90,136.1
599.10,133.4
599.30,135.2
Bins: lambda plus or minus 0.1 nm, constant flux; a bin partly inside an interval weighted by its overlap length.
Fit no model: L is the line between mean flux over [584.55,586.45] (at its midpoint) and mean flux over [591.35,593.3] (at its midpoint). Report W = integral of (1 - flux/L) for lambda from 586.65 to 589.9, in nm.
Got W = 0.27 nm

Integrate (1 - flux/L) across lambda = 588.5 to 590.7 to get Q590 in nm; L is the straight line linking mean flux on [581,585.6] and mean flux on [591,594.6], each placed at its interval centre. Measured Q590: 0.30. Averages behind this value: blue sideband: 135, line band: 114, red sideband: 132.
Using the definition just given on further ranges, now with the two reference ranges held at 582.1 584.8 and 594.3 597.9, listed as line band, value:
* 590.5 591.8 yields 0.06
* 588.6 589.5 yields 0.19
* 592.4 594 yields 0.03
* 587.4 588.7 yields 0.12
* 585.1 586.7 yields 0.09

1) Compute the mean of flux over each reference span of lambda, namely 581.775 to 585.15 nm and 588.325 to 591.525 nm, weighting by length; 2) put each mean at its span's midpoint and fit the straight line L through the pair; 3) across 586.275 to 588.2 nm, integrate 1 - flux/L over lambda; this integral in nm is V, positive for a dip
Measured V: -0.07 nm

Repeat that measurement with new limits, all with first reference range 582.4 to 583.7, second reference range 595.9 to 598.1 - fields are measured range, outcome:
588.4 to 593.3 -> 0.50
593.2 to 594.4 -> 0.04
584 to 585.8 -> 0.07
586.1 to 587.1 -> 0.03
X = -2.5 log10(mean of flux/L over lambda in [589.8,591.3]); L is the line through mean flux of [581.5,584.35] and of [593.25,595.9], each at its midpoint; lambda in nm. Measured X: 0.073 mag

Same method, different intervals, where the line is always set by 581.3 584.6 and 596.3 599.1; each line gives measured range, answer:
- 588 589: 0.15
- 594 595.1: 0.02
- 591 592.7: 0.03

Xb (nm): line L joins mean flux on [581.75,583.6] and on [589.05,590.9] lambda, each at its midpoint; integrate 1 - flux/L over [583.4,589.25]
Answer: -0.202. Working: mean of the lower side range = 135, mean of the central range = 129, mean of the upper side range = 115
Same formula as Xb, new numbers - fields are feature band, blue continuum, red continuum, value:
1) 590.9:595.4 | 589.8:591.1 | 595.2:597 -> -0.10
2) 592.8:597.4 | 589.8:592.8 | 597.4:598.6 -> -0.11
